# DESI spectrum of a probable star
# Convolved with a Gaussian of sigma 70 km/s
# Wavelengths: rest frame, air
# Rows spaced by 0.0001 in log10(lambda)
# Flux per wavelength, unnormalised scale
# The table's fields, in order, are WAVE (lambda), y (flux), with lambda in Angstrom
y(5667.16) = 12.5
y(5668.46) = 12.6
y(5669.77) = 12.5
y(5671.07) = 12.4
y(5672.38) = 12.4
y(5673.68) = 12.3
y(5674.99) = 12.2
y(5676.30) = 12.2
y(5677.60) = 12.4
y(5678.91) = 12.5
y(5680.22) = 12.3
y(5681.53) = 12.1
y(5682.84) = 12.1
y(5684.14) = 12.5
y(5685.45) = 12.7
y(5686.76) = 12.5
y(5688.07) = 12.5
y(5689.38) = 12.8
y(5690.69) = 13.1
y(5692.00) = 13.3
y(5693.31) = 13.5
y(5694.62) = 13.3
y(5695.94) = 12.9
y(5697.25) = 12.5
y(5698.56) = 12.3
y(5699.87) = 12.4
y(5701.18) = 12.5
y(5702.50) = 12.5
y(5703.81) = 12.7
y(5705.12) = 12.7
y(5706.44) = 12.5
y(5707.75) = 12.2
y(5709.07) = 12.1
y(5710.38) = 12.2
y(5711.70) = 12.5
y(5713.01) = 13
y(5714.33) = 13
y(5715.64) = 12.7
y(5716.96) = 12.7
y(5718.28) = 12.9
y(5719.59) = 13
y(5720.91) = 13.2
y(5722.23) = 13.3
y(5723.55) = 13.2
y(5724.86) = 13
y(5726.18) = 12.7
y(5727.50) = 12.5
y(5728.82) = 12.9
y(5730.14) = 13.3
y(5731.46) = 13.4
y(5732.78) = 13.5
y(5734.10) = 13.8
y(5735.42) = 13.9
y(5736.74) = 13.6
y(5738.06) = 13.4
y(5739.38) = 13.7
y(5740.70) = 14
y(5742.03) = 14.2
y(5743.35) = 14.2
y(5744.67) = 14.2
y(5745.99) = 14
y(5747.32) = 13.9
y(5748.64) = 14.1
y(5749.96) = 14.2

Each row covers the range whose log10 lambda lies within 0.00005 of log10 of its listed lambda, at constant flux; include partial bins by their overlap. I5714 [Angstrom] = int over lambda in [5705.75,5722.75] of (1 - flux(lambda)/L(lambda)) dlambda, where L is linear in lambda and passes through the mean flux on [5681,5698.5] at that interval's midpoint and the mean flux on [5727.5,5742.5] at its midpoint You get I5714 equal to 0.6 Angstrom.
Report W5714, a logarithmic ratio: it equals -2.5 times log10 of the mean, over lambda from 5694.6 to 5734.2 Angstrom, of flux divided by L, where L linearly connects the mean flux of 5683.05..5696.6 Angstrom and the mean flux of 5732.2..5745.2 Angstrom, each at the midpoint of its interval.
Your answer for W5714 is 0.05 mag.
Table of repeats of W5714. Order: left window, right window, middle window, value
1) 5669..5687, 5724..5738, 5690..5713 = 0.008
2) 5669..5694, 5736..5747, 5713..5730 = 0.043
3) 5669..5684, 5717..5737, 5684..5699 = -0.022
